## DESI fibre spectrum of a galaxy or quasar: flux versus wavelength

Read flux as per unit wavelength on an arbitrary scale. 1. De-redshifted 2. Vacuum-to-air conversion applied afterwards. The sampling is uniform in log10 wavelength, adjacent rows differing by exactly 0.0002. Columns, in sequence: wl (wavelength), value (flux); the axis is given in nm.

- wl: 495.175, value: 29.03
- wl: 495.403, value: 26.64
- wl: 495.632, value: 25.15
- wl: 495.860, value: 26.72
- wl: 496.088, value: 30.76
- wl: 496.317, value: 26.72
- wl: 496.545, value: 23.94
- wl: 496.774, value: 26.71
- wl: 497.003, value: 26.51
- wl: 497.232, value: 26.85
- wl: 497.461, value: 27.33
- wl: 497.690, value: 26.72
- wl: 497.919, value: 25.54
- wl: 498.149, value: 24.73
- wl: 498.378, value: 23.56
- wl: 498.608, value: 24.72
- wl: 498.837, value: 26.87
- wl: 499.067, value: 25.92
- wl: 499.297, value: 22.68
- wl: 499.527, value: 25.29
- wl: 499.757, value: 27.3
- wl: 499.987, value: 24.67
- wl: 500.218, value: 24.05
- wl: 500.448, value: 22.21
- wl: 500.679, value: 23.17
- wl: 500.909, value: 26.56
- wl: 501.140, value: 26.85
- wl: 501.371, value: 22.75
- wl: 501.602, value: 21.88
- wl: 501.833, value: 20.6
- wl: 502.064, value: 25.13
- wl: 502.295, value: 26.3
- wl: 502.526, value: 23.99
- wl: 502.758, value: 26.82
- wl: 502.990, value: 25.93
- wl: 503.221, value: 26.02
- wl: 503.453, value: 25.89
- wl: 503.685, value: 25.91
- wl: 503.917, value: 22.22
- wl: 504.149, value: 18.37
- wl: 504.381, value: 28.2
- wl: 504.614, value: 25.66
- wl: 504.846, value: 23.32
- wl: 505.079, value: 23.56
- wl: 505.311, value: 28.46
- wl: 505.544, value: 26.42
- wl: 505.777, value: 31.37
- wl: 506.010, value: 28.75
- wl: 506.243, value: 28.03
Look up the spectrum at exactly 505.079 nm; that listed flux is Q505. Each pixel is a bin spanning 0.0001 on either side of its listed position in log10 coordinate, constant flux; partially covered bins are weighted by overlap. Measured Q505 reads 23.56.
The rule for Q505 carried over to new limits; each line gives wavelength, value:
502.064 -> 25.13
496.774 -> 26.71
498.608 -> 24.72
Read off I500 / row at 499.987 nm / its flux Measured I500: 24.67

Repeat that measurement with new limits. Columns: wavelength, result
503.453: 25.89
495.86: 26.72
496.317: 26.72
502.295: 26.3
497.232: 26.85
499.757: 27.3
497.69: 26.72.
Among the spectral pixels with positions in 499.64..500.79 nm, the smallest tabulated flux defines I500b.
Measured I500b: 22.21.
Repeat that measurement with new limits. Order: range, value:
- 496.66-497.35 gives 26.51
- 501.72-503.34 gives 20.6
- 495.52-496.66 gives 23.94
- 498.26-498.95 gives 23.56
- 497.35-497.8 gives 26.72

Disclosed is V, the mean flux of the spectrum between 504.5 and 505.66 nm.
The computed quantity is 25.5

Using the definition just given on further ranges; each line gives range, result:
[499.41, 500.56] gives 24.7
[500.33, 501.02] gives 24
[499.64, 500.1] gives 26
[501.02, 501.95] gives 23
